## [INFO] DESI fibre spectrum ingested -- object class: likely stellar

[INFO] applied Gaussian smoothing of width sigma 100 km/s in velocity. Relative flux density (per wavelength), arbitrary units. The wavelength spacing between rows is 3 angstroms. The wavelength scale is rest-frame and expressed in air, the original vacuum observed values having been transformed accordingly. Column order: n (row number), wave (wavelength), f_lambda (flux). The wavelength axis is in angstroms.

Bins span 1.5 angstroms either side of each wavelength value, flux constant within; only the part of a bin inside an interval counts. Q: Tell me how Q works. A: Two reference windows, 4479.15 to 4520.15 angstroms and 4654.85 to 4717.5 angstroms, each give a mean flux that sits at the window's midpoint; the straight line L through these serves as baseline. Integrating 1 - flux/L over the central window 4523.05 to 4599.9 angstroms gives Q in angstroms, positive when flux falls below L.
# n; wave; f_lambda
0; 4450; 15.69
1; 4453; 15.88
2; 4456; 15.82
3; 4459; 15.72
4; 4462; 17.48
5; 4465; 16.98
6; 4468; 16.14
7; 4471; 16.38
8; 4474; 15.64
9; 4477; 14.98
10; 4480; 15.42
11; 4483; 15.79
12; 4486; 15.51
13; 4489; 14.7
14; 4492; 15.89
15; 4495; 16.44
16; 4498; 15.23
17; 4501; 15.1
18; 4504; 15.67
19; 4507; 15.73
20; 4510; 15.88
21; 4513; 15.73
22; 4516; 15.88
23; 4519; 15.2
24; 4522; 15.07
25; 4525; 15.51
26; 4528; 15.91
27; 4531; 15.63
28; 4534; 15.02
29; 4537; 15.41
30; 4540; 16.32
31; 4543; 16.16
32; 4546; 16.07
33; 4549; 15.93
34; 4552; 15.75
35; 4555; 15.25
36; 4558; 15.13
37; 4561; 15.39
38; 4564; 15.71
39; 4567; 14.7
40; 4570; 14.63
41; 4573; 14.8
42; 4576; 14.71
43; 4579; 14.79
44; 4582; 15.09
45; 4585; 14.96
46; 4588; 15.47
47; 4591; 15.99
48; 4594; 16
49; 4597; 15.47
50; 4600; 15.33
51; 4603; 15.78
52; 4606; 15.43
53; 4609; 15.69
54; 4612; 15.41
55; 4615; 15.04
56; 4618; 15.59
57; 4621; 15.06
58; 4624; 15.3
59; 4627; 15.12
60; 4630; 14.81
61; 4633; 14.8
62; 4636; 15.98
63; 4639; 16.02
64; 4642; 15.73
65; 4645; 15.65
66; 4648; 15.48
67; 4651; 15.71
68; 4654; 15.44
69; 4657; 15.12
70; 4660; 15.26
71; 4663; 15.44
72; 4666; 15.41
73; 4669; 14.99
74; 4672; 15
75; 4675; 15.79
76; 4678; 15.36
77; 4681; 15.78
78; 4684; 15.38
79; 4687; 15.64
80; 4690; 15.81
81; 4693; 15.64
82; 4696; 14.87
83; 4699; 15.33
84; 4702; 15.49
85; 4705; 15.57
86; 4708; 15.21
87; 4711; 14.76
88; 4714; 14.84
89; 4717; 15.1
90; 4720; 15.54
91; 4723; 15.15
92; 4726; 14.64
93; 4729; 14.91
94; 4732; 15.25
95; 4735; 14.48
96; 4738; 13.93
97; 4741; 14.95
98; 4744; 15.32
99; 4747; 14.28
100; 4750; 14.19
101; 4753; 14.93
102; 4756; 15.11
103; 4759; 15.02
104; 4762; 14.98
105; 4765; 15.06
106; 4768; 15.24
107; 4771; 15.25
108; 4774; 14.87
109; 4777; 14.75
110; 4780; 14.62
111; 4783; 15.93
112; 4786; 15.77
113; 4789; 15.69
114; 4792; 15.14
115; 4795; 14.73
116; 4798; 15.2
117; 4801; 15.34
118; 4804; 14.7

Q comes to 0.37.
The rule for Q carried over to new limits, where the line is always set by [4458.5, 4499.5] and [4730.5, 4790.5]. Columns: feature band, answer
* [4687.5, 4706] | -0.3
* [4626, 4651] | -0.2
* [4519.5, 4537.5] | 0.4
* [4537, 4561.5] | -0.1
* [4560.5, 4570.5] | 0.3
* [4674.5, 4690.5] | -0.4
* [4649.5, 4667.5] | -0.1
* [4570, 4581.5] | 0.6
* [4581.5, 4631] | 0.3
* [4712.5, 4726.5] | 0.0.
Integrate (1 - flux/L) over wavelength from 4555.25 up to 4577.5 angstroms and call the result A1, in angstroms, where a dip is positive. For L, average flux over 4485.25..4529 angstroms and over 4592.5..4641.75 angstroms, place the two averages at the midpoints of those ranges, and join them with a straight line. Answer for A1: 0.7 angstroms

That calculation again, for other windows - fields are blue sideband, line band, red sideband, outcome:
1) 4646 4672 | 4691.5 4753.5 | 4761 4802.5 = 1.2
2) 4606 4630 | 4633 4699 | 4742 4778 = -1.4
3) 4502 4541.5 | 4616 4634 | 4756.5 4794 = 0.4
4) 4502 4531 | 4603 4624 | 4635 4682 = 0.2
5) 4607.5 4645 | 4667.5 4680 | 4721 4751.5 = -0.2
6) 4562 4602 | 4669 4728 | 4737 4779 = -1.3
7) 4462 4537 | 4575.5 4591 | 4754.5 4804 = 0.4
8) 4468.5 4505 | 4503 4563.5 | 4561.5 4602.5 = -0.9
